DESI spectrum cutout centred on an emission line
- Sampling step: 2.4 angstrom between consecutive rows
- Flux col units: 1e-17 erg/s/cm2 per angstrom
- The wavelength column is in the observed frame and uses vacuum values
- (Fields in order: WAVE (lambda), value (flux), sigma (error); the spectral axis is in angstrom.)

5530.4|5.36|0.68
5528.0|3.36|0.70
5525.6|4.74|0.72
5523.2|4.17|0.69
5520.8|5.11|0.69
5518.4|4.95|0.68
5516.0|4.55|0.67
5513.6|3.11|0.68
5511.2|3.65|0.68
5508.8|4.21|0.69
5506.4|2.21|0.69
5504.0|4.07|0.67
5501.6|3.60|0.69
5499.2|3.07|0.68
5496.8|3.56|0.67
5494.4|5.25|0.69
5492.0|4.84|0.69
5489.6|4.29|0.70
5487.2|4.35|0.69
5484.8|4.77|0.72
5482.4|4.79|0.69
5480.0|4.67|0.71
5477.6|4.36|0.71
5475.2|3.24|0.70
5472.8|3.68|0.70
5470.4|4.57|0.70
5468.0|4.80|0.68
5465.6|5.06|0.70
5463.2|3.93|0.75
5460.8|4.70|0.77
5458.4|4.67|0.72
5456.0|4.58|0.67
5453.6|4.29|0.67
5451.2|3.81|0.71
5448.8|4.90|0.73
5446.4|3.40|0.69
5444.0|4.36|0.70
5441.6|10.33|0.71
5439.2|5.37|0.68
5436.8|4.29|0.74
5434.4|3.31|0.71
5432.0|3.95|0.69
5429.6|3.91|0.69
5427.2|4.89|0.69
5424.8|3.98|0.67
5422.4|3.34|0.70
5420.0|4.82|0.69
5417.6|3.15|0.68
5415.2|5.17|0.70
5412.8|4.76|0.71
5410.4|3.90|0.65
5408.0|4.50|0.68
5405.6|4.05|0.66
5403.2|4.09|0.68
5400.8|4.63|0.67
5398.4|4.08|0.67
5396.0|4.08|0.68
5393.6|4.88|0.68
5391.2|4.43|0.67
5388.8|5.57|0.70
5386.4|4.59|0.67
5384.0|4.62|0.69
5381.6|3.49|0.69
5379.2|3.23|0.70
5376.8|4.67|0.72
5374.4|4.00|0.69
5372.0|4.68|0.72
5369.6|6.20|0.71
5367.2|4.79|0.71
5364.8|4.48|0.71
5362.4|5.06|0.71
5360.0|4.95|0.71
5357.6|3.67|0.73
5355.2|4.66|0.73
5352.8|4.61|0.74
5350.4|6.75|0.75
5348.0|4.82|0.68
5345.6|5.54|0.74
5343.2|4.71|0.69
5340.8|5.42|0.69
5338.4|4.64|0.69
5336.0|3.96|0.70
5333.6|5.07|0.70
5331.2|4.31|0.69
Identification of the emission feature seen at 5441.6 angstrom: H-beta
